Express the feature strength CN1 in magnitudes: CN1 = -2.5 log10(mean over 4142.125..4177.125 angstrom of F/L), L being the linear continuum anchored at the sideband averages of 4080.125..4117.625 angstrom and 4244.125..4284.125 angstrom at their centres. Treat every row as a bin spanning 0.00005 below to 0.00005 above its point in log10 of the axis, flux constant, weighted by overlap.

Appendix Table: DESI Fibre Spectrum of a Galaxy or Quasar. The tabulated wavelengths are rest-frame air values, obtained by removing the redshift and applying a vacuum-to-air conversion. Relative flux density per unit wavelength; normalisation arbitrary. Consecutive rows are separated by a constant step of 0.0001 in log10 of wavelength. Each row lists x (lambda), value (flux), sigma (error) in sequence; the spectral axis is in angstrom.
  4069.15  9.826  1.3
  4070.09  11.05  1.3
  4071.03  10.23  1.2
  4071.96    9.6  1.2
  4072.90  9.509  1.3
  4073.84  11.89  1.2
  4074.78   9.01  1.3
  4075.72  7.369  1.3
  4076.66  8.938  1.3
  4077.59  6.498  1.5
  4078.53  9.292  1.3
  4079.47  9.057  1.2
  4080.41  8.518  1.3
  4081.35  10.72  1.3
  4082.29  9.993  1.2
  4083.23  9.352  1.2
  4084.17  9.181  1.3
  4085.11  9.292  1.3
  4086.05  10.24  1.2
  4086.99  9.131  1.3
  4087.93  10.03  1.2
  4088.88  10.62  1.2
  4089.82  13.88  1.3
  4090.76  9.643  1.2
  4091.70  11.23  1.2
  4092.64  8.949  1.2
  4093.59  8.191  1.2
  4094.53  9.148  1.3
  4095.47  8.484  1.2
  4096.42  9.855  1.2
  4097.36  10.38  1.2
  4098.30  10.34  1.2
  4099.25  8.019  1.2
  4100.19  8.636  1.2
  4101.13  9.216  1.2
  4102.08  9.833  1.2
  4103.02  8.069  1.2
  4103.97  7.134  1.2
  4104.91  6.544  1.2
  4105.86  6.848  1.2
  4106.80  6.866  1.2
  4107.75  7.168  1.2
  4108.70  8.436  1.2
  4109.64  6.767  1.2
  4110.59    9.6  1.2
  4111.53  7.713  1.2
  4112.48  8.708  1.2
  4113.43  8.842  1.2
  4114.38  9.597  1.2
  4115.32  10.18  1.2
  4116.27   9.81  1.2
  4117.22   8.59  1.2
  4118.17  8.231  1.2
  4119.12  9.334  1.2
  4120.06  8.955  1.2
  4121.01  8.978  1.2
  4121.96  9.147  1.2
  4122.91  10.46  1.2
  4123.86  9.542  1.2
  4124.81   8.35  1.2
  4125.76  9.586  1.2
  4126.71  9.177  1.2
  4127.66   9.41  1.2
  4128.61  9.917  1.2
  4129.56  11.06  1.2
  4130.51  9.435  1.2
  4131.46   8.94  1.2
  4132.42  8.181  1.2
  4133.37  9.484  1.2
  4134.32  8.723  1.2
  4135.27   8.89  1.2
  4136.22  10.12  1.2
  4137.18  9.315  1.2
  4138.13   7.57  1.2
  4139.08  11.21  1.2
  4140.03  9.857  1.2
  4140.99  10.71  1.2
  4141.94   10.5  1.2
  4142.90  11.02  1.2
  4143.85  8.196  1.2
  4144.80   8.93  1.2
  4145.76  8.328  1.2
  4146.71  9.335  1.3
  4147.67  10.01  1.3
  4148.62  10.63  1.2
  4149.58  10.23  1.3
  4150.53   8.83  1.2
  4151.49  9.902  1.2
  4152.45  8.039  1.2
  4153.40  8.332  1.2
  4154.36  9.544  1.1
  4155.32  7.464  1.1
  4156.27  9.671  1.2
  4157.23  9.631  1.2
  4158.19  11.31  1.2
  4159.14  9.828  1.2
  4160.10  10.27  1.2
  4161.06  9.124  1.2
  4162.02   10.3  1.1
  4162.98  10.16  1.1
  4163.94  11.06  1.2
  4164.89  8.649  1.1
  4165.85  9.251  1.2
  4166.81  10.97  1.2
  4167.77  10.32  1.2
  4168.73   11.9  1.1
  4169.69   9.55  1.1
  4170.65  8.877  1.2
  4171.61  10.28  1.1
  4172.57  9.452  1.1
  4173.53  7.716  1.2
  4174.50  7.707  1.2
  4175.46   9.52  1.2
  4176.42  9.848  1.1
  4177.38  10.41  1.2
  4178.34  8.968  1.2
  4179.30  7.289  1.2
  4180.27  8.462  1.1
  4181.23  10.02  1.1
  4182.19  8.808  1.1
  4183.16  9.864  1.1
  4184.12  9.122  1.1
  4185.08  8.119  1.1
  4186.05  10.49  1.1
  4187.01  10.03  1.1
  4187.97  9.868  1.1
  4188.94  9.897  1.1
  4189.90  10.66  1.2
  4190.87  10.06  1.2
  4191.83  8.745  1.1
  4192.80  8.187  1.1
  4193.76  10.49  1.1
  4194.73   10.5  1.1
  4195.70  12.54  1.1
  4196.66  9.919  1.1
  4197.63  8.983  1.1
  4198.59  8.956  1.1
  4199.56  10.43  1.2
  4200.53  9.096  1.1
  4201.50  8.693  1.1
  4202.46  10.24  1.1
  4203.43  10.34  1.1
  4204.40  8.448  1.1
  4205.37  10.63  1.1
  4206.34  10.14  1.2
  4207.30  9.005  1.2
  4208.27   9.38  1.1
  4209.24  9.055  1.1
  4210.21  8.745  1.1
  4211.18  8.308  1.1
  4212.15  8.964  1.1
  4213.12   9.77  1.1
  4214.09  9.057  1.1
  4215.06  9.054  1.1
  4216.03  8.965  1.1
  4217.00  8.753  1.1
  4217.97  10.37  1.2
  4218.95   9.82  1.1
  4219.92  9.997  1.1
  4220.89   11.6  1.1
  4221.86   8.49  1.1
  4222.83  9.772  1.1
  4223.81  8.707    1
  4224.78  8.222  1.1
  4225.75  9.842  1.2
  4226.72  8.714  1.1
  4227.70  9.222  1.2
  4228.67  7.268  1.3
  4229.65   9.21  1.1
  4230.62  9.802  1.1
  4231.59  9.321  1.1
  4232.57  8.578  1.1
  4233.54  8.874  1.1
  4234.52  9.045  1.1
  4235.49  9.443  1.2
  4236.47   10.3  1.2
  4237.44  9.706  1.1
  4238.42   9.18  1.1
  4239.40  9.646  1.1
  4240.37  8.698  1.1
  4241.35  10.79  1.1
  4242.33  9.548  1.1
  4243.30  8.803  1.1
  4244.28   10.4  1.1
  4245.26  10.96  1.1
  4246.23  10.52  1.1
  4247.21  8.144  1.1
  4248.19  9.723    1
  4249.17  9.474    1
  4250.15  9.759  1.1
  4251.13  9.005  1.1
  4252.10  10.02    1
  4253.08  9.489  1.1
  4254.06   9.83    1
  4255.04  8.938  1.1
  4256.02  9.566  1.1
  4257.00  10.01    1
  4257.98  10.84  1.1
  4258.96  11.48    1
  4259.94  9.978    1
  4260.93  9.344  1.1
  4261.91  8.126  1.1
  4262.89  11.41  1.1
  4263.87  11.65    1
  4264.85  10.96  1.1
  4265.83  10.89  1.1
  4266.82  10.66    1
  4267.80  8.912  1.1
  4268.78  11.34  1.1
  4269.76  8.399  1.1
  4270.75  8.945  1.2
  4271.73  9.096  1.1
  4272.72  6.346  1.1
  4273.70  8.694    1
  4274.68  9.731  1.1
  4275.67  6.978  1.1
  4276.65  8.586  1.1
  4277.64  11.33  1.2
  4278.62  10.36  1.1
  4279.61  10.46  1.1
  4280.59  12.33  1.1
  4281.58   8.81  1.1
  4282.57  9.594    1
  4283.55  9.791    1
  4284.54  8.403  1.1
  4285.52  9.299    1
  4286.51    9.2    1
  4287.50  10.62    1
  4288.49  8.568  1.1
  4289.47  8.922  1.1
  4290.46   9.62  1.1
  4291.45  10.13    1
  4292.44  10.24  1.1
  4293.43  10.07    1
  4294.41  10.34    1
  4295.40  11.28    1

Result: -0.026 mag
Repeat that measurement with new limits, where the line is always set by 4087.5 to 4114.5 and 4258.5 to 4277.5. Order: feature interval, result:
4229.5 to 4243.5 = 0.004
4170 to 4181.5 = 0.021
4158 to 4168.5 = -0.109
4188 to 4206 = -0.060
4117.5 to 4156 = -0.035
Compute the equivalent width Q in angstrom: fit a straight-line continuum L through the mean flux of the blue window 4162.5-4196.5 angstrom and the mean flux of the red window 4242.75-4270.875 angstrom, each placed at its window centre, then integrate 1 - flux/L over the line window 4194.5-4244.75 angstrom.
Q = 1.8 angstrom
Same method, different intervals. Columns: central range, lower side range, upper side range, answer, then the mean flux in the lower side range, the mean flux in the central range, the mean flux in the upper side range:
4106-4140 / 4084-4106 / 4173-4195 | 1.08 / 9.32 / 9.03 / 9.33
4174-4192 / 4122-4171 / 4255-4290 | 0.49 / 9.61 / 9.37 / 9.69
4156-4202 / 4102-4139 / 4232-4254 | -2.48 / 8.82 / 9.67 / 9.55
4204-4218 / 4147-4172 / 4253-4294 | 0.77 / 9.77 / 9.21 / 9.72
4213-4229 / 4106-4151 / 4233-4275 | 0.47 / 9.2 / 9.28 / 9.69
